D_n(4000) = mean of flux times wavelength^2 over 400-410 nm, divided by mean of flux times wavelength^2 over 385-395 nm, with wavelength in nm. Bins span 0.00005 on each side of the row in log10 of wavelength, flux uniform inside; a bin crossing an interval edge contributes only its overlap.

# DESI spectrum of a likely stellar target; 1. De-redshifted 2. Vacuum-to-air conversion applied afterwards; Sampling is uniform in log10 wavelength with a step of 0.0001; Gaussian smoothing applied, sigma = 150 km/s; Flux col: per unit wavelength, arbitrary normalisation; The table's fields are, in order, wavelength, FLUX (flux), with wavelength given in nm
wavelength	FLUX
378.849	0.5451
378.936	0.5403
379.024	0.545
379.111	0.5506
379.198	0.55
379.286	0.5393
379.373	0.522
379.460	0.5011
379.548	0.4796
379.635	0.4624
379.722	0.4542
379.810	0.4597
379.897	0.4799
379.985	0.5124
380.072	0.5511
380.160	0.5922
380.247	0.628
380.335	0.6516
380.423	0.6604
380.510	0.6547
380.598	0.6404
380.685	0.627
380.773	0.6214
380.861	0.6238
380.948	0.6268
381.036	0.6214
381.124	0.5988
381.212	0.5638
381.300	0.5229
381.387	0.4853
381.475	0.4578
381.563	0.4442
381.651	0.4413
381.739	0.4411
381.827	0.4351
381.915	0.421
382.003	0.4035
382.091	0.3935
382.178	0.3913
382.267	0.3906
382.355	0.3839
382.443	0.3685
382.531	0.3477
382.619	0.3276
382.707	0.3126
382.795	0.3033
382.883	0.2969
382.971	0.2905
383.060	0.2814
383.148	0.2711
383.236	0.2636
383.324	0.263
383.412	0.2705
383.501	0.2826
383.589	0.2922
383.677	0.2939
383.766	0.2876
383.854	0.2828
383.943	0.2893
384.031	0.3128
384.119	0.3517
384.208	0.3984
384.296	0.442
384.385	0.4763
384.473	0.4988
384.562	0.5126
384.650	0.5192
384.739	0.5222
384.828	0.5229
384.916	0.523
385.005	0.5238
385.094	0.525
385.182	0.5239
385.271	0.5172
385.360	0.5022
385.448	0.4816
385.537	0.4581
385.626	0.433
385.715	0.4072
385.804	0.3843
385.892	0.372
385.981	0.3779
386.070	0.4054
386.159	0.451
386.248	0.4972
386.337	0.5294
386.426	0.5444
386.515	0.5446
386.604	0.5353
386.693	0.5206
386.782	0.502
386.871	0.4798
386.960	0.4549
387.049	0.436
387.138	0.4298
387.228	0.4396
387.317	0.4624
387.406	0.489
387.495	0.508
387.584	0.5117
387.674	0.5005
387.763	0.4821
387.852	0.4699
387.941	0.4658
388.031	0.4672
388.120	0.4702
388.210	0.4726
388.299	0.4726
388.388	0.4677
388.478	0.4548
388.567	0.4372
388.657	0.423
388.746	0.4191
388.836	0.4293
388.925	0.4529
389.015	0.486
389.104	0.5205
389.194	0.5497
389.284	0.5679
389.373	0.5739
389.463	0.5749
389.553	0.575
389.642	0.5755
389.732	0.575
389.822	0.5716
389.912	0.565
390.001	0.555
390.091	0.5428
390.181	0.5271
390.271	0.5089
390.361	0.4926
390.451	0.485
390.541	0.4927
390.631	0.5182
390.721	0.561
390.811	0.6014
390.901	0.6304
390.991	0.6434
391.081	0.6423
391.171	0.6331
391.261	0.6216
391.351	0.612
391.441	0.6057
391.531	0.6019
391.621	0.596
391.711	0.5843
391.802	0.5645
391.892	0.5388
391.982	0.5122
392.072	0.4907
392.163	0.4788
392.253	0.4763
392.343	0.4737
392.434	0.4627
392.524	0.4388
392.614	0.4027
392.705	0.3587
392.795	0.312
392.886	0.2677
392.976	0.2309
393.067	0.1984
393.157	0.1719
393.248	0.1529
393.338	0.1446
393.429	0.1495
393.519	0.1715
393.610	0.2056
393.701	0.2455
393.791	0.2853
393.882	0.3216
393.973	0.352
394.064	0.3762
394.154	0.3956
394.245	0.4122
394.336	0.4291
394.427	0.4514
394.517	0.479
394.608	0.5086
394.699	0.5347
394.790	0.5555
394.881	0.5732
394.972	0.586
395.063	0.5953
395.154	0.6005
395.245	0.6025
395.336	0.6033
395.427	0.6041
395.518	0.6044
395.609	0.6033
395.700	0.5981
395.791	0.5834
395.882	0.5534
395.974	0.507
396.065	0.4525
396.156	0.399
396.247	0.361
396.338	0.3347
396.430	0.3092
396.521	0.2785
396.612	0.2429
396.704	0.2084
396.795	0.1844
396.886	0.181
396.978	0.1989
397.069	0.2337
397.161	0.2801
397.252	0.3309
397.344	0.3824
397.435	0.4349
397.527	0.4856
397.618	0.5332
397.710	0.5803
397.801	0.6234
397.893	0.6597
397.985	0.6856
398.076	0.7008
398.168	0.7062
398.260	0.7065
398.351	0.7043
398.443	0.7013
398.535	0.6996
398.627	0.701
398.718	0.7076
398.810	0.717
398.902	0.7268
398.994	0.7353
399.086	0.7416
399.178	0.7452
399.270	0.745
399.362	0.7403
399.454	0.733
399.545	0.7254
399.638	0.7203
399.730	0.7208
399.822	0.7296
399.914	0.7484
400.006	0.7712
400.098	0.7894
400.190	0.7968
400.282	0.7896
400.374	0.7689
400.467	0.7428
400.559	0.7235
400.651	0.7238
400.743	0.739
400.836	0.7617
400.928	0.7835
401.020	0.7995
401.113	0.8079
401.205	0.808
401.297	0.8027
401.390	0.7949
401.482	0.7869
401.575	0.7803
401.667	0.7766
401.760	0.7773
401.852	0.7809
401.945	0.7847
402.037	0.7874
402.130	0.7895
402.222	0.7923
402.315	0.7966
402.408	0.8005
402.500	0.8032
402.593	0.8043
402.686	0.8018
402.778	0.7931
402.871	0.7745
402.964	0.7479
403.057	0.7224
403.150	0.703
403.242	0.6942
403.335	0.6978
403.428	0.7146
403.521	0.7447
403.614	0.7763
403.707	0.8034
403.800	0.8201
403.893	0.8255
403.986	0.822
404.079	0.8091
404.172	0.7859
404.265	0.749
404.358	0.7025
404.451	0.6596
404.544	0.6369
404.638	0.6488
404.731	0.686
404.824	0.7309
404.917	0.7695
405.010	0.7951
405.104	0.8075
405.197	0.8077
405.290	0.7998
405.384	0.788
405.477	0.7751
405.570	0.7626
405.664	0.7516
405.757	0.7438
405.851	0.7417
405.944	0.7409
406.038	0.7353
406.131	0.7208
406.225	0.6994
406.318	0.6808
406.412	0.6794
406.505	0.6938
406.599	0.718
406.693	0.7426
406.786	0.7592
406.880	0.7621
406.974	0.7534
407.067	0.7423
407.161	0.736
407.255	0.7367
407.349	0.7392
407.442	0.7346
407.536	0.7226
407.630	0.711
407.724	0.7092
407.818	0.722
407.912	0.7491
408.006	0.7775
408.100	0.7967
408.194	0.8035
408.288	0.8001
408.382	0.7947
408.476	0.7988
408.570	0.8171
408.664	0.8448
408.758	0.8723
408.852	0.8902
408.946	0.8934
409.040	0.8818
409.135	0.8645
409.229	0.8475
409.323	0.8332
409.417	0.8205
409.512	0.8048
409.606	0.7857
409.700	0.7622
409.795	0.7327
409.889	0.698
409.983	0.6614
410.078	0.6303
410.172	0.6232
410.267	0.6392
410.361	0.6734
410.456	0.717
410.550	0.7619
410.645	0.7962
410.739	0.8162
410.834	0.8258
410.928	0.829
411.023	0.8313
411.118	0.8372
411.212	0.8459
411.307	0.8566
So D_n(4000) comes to 1.77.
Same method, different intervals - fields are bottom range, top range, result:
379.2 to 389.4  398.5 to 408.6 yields 1.81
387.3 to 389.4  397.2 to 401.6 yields 1.55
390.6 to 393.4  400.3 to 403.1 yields 1.76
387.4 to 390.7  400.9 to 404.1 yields 1.65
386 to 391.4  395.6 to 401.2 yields 1.23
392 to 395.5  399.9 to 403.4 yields 2.01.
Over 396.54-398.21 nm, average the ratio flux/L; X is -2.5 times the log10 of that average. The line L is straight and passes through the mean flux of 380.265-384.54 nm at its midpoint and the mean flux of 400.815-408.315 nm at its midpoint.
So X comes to 0.47 mag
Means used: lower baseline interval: 0.424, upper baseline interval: 0.758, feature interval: 0.422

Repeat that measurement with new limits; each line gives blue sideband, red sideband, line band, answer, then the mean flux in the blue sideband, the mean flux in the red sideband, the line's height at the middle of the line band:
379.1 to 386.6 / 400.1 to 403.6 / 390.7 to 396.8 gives 0.378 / 0.455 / 0.77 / 0.636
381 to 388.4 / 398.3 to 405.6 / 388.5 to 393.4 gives 0.121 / 0.432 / 0.758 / 0.55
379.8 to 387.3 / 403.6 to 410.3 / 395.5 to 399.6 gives 0.193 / 0.452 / 0.759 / 0.636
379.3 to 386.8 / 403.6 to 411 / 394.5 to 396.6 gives 0.195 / 0.454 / 0.761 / 0.612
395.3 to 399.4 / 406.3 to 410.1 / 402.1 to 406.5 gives -0.109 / 0.529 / 0.77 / 0.683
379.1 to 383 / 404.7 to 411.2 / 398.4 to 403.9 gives -0.097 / 0.49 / 0.765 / 0.695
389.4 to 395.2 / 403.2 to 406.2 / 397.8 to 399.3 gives -0.163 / 0.466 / 0.751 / 0.609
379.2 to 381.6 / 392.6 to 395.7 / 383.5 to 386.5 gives 0.150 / 0.555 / 0.4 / 0.503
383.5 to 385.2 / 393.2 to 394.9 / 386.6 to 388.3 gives -0.195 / 0.421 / 0.351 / 0.399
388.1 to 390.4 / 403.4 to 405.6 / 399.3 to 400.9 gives -0.093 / 0.51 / 0.76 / 0.688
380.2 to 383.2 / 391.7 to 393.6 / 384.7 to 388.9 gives -0.143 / 0.468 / 0.354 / 0.415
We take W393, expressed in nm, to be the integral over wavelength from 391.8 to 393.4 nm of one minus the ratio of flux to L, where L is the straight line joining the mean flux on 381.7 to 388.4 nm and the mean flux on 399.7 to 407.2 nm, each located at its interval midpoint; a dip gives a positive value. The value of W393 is 0.56 nm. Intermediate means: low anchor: 0.424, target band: 0.363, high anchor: 0.758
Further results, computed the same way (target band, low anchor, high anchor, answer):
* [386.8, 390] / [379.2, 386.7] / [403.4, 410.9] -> 0.18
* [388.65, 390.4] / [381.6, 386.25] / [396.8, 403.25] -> -0.10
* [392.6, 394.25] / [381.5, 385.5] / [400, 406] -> 0.90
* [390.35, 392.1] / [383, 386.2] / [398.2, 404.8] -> -0.11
